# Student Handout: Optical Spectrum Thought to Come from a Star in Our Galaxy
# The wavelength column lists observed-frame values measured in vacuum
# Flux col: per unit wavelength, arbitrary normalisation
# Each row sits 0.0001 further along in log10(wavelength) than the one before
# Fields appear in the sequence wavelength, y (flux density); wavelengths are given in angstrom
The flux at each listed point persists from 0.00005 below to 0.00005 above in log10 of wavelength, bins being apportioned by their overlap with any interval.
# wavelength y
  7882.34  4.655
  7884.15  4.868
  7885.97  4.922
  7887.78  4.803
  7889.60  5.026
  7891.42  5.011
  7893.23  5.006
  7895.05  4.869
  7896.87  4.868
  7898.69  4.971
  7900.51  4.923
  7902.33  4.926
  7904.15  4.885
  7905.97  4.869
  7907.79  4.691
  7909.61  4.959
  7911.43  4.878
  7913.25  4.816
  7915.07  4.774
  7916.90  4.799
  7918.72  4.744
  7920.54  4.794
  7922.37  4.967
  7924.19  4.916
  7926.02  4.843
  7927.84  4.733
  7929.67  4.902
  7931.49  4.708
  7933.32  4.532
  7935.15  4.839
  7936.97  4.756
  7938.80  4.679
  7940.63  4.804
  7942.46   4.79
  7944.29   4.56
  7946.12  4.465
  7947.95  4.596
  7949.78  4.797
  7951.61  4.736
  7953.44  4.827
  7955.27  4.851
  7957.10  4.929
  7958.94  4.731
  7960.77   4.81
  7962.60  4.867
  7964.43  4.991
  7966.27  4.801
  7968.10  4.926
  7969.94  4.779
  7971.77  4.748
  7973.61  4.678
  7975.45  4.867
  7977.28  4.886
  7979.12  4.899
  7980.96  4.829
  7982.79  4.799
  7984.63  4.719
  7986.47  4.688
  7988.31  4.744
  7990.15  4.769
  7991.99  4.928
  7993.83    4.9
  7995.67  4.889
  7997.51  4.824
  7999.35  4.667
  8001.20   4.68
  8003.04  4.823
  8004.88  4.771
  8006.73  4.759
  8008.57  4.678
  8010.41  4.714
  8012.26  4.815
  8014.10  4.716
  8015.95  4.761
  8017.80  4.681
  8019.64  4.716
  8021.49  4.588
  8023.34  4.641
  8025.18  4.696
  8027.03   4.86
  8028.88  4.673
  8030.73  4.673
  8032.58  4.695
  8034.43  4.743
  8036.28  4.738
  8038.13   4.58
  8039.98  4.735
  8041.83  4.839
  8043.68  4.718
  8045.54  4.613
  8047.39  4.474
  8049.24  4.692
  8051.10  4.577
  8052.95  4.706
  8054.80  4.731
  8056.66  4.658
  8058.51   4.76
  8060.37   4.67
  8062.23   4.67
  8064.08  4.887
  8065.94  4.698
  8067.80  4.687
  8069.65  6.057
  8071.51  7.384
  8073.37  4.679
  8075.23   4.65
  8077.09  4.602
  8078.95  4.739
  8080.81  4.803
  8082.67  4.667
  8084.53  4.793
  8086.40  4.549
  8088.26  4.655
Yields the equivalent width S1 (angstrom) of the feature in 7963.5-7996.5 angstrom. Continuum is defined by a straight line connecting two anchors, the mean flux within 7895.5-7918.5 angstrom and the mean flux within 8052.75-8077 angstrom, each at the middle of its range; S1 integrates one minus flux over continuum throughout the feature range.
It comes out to 0.7 angstrom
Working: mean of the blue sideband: 4.86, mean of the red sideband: 5.01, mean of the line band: 4.82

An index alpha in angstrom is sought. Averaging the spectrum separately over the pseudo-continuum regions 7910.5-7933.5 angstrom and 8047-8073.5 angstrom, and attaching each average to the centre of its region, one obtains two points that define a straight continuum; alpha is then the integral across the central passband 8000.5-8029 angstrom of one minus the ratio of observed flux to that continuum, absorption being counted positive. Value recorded 1.13 angstrom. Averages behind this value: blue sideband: 4.81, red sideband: 4.97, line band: 4.73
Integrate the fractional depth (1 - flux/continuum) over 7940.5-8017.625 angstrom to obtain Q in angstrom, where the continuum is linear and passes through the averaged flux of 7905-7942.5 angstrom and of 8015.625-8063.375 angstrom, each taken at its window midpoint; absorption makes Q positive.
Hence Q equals -0.54 angstrom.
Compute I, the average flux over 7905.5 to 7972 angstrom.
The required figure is 4.79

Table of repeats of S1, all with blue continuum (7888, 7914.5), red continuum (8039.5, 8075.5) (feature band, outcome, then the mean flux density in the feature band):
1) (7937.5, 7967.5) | 0.8 angstrom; 4.77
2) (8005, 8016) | 0.4 angstrom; 4.74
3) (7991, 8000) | 0.1 angstrom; 4.85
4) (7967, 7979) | 0.2 angstrom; 4.82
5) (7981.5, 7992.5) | 0.3 angstrom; 4.77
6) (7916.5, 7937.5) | 0.5 angstrom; 4.8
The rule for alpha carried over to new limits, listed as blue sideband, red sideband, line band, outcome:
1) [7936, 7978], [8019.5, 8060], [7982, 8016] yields -0.29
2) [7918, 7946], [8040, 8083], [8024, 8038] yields 0.37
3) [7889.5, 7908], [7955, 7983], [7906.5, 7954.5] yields 1.12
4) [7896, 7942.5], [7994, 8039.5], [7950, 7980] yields -0.34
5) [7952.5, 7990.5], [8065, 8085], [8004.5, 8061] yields 3.08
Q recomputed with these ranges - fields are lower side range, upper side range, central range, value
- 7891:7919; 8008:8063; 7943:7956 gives 0.33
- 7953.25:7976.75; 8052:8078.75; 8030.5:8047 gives 0.82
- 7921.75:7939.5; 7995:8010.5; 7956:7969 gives -0.25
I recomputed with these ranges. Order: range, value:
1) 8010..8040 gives 4.71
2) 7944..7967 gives 4.77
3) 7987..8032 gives 4.75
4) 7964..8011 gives 4.8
